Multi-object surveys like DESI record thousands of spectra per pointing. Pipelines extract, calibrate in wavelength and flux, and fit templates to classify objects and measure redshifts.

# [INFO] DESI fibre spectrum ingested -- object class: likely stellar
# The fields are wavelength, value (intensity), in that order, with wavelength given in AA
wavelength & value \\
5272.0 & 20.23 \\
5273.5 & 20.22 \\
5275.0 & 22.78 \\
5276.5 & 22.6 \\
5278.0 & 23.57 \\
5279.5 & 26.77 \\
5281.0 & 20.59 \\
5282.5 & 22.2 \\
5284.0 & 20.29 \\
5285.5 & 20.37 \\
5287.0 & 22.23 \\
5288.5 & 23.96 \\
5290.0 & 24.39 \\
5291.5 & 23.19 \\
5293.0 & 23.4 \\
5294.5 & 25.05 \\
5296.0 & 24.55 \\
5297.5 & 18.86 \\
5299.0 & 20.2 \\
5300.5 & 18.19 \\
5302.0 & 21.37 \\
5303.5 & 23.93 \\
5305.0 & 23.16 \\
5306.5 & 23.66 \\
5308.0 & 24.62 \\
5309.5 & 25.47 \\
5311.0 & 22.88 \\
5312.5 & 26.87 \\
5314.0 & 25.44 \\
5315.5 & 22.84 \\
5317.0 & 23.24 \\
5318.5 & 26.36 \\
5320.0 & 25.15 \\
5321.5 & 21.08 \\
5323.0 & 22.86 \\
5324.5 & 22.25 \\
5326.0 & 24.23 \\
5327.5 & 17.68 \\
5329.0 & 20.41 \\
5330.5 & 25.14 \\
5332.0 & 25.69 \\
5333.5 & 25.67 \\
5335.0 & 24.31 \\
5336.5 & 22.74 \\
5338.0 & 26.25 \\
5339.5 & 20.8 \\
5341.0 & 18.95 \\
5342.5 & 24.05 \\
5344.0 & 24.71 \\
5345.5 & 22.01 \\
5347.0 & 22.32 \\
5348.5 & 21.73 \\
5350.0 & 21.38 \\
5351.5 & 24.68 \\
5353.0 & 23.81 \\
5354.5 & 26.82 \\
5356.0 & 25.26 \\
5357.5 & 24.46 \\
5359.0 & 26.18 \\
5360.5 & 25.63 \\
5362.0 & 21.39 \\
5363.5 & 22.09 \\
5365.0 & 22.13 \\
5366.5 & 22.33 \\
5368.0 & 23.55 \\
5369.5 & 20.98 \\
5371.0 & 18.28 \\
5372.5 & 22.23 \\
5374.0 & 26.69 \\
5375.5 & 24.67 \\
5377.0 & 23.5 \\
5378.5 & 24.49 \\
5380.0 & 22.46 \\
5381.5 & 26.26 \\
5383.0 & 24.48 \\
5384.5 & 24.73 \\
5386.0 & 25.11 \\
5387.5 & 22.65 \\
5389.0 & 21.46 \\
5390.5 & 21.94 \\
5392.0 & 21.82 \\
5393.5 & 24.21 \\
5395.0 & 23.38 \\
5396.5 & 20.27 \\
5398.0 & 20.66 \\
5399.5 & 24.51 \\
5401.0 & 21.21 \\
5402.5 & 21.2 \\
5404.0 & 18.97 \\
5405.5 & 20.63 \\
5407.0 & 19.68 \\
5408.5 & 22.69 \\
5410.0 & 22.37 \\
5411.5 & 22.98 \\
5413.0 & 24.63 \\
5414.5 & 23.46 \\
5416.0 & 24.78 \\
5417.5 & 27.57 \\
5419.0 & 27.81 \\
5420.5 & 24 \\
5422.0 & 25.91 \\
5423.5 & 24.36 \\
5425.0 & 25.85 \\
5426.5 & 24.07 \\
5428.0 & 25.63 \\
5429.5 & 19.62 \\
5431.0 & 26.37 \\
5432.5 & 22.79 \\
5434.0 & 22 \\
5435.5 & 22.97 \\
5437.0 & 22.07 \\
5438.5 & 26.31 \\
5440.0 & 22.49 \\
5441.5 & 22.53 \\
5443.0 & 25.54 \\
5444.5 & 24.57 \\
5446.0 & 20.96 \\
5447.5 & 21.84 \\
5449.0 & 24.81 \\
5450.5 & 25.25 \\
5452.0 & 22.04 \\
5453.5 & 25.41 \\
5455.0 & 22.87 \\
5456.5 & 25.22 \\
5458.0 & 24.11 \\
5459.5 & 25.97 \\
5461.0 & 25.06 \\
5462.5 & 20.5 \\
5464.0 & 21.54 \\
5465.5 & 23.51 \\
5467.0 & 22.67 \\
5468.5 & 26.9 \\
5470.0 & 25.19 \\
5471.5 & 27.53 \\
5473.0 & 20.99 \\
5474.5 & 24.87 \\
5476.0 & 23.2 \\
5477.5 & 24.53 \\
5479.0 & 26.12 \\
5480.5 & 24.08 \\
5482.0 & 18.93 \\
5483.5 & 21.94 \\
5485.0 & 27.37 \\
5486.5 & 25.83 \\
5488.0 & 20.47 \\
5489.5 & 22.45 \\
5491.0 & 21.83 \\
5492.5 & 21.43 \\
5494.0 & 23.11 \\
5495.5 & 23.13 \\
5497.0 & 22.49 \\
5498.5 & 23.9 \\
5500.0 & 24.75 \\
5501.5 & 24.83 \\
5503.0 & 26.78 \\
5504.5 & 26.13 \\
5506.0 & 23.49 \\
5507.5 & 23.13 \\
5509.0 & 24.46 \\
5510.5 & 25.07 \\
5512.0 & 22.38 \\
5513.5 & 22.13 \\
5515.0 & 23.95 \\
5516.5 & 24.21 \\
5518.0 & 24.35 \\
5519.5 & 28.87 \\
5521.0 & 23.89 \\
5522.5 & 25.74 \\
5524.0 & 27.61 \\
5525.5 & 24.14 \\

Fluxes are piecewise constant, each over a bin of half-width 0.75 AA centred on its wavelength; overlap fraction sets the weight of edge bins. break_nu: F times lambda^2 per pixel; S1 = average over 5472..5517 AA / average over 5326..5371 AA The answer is 1.08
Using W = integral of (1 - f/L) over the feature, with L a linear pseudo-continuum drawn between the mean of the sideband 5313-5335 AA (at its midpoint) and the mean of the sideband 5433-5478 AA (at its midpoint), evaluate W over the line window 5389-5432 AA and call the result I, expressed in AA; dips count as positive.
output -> 0.87 AA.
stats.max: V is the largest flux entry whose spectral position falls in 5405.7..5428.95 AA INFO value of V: 27.81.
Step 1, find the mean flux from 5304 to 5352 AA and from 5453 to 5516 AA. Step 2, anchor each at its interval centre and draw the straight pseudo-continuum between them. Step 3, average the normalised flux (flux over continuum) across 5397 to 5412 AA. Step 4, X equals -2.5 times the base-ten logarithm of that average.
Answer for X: 0.10 mag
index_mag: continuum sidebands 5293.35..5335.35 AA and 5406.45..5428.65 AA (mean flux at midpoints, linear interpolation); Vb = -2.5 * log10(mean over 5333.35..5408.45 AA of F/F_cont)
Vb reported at 0.042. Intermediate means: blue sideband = 23.2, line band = 23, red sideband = 24.4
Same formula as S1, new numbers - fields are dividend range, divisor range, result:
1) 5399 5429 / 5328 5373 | 1.04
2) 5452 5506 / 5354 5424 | 1.06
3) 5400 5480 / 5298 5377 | 1.06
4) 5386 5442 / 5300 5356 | 1.02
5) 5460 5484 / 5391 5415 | 1.10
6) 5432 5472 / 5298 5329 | 1.09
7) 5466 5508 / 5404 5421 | 1.04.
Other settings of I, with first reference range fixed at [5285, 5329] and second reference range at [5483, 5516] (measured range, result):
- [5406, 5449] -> -0.6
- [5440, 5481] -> -0.7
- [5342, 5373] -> 0.0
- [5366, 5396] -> 0.0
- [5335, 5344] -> 0.1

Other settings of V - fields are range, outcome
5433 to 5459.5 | 26.31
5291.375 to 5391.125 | 26.87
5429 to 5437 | 26.37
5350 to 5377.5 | 26.82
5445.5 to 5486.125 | 27.53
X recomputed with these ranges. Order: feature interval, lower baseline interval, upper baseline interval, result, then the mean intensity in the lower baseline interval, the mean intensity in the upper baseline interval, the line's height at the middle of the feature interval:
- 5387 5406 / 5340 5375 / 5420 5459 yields 0.08 mag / 23.1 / 23.8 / 23.5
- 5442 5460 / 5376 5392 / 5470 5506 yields -0.01 mag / 23.6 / 23.8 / 23.7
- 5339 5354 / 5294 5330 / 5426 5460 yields 0.03 mag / 22.9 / 23.7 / 23.1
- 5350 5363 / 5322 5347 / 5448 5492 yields -0.07 mag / 22.9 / 23.8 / 23.1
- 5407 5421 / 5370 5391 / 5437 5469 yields -0.03 mag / 23.5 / 23.7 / 23.6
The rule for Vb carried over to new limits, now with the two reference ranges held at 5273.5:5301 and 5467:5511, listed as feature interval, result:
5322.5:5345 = -0.01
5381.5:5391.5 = -0.02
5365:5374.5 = 0.04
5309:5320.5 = -0.10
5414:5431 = -0.07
